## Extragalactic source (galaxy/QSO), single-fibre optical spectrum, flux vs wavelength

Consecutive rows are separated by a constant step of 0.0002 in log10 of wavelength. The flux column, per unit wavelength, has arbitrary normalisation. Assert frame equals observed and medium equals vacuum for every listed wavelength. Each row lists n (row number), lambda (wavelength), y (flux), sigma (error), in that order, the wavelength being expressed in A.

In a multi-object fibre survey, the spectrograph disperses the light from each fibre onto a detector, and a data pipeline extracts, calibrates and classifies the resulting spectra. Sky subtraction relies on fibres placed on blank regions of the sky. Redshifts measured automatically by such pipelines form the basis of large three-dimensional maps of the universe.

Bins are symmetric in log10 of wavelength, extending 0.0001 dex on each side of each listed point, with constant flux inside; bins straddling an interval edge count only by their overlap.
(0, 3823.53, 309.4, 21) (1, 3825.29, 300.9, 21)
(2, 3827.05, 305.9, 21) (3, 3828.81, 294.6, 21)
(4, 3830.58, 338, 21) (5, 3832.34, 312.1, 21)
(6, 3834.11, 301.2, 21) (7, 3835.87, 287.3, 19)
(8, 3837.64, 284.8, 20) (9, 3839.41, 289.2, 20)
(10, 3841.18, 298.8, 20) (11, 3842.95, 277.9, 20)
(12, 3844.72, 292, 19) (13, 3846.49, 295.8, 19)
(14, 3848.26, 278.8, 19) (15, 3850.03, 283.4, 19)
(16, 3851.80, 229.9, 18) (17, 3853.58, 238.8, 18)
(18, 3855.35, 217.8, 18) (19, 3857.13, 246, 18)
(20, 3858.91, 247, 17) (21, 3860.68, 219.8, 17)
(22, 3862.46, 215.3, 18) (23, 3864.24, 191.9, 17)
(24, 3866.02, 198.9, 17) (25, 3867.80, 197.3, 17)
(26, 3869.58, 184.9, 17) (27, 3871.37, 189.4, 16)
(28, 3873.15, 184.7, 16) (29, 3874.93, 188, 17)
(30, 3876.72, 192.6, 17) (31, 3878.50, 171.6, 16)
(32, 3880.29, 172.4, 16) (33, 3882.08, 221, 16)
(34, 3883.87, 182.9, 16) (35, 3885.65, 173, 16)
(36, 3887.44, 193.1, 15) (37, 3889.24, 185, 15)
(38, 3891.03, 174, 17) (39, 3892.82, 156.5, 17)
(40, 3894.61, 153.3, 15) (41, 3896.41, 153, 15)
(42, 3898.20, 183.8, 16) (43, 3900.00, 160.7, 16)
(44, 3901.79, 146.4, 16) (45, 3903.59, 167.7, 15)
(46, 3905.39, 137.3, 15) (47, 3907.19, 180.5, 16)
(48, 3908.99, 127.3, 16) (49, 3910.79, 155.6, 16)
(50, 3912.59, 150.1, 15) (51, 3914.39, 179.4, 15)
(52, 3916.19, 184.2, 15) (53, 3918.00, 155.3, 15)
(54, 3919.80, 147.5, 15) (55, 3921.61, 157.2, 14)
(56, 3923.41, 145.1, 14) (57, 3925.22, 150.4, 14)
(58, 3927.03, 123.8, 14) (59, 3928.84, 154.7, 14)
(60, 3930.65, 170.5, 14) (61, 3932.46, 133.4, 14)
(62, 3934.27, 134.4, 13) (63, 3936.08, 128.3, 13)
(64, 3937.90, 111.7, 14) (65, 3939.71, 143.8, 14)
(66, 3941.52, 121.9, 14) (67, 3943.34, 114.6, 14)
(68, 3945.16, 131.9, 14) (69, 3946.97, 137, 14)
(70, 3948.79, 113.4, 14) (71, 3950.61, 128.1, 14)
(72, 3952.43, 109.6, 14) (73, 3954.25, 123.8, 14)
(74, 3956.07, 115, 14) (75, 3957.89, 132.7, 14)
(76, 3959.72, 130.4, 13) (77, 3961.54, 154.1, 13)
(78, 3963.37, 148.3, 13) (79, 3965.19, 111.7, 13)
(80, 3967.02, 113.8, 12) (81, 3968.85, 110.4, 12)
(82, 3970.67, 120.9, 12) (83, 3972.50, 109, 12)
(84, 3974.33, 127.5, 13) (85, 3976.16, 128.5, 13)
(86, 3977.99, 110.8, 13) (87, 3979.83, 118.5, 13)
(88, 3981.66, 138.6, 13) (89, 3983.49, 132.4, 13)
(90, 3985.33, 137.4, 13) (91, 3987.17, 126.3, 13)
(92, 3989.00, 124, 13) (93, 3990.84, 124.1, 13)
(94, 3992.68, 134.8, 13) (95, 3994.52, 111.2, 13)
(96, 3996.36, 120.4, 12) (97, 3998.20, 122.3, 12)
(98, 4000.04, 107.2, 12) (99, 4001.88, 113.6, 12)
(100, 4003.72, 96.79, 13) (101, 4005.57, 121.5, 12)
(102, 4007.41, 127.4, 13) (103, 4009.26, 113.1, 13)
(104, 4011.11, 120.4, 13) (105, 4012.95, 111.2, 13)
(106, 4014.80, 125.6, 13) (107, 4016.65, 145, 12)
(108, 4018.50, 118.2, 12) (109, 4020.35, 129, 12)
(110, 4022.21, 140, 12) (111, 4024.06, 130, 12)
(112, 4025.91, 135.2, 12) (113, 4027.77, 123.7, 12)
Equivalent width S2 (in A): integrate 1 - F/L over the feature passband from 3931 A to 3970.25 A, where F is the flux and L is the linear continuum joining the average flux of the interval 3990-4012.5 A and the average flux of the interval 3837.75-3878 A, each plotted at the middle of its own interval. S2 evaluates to 7.9 A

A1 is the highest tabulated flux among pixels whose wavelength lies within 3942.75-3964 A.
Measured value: 154.1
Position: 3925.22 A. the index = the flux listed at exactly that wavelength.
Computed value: 150.4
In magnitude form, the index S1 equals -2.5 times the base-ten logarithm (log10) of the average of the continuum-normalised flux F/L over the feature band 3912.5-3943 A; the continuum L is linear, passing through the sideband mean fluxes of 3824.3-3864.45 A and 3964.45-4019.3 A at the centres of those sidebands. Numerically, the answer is 0.272 mag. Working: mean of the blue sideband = 273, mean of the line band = 146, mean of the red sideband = 121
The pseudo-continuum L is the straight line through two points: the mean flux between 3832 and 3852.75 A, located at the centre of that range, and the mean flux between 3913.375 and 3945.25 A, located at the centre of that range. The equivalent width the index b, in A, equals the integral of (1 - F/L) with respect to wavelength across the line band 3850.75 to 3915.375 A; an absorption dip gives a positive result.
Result 9.88 A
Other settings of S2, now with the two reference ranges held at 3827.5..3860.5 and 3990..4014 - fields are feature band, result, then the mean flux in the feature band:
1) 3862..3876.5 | 3.4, 193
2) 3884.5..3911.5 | 7.2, 163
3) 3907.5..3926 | 4.3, 156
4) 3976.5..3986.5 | 0.7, 127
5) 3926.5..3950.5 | 6.5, 132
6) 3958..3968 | 1.6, 131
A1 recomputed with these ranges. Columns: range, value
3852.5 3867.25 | 247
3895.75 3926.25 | 184.2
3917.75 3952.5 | 170.5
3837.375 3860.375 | 298.8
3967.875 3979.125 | 128.5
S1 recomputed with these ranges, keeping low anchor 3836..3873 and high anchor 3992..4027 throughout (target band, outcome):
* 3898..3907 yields 0.28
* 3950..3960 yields 0.32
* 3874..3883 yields 0.19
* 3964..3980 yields 0.28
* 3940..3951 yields 0.34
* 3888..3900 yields 0.26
